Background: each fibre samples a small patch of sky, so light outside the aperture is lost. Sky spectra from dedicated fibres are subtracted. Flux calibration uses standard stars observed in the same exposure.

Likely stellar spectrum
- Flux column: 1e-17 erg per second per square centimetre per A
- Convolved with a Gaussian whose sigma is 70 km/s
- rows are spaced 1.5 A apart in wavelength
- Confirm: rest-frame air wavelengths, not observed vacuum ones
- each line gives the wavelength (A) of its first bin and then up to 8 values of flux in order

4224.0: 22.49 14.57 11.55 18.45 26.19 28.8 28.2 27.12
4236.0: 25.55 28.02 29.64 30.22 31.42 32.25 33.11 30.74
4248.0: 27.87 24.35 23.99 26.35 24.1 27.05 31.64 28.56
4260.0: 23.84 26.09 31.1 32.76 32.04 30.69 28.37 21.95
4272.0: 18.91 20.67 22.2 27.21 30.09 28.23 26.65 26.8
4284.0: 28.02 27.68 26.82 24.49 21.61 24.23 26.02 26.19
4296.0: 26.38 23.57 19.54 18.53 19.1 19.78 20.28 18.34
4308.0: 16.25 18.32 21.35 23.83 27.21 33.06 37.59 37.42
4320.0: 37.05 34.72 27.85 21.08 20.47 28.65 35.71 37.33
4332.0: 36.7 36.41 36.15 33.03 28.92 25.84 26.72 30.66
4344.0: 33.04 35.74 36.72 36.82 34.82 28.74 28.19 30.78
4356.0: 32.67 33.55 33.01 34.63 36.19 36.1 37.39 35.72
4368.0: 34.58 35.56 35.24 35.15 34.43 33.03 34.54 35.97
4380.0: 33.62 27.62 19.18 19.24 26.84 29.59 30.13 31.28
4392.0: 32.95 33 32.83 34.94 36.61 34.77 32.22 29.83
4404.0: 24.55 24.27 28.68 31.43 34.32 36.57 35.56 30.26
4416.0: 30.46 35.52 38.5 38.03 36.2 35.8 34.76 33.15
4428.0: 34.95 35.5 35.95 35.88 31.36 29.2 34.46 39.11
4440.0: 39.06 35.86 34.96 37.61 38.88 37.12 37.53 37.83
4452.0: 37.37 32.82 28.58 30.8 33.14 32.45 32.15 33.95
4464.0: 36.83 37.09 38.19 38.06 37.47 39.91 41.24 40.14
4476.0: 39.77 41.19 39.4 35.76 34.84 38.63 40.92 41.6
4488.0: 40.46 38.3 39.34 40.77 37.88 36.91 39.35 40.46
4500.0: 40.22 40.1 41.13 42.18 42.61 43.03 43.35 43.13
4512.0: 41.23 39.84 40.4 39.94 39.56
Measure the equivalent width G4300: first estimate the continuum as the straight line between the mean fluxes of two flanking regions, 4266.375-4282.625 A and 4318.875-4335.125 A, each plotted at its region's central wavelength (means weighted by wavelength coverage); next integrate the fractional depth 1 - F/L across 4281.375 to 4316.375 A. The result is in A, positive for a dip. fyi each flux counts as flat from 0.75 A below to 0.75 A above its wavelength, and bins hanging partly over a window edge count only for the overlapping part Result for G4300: 6.2 A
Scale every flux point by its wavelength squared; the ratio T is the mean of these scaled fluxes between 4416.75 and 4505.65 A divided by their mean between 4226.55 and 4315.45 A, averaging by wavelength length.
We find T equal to 1.59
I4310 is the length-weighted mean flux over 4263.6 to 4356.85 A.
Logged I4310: 27.9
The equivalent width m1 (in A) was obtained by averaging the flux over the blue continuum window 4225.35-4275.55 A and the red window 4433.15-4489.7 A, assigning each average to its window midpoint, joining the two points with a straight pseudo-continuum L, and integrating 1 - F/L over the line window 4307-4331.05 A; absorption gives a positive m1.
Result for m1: 1.2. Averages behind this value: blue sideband 26.6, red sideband 36.7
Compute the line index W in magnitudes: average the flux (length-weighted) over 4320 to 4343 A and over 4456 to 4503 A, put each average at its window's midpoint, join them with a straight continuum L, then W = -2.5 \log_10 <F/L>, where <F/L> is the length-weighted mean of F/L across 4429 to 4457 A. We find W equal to 0.03 mag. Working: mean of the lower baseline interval 30.9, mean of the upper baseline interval 38.1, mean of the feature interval 35.3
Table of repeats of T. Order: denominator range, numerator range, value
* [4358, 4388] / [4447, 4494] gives 1.20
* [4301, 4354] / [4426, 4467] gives 1.26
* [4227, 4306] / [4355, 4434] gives 1.34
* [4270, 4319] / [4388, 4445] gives 1.46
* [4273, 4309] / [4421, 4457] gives 1.59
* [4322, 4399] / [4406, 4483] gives 1.15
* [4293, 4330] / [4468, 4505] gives 1.67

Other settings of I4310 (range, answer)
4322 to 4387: 32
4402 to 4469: 34.3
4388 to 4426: 32.9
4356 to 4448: 33.4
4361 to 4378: 35.3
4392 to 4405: 32.2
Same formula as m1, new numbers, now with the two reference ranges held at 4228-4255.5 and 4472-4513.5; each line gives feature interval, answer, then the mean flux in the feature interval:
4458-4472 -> 1.00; 36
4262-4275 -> 0.98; 26.8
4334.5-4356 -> 0.62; 31.8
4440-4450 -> 0.16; 37.2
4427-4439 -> 0.88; 34.4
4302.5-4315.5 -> 4.05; 21.4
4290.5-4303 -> 3.09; 22.9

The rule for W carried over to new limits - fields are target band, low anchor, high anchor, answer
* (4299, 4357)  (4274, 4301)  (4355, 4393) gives -0.011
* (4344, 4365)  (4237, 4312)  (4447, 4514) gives -0.109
